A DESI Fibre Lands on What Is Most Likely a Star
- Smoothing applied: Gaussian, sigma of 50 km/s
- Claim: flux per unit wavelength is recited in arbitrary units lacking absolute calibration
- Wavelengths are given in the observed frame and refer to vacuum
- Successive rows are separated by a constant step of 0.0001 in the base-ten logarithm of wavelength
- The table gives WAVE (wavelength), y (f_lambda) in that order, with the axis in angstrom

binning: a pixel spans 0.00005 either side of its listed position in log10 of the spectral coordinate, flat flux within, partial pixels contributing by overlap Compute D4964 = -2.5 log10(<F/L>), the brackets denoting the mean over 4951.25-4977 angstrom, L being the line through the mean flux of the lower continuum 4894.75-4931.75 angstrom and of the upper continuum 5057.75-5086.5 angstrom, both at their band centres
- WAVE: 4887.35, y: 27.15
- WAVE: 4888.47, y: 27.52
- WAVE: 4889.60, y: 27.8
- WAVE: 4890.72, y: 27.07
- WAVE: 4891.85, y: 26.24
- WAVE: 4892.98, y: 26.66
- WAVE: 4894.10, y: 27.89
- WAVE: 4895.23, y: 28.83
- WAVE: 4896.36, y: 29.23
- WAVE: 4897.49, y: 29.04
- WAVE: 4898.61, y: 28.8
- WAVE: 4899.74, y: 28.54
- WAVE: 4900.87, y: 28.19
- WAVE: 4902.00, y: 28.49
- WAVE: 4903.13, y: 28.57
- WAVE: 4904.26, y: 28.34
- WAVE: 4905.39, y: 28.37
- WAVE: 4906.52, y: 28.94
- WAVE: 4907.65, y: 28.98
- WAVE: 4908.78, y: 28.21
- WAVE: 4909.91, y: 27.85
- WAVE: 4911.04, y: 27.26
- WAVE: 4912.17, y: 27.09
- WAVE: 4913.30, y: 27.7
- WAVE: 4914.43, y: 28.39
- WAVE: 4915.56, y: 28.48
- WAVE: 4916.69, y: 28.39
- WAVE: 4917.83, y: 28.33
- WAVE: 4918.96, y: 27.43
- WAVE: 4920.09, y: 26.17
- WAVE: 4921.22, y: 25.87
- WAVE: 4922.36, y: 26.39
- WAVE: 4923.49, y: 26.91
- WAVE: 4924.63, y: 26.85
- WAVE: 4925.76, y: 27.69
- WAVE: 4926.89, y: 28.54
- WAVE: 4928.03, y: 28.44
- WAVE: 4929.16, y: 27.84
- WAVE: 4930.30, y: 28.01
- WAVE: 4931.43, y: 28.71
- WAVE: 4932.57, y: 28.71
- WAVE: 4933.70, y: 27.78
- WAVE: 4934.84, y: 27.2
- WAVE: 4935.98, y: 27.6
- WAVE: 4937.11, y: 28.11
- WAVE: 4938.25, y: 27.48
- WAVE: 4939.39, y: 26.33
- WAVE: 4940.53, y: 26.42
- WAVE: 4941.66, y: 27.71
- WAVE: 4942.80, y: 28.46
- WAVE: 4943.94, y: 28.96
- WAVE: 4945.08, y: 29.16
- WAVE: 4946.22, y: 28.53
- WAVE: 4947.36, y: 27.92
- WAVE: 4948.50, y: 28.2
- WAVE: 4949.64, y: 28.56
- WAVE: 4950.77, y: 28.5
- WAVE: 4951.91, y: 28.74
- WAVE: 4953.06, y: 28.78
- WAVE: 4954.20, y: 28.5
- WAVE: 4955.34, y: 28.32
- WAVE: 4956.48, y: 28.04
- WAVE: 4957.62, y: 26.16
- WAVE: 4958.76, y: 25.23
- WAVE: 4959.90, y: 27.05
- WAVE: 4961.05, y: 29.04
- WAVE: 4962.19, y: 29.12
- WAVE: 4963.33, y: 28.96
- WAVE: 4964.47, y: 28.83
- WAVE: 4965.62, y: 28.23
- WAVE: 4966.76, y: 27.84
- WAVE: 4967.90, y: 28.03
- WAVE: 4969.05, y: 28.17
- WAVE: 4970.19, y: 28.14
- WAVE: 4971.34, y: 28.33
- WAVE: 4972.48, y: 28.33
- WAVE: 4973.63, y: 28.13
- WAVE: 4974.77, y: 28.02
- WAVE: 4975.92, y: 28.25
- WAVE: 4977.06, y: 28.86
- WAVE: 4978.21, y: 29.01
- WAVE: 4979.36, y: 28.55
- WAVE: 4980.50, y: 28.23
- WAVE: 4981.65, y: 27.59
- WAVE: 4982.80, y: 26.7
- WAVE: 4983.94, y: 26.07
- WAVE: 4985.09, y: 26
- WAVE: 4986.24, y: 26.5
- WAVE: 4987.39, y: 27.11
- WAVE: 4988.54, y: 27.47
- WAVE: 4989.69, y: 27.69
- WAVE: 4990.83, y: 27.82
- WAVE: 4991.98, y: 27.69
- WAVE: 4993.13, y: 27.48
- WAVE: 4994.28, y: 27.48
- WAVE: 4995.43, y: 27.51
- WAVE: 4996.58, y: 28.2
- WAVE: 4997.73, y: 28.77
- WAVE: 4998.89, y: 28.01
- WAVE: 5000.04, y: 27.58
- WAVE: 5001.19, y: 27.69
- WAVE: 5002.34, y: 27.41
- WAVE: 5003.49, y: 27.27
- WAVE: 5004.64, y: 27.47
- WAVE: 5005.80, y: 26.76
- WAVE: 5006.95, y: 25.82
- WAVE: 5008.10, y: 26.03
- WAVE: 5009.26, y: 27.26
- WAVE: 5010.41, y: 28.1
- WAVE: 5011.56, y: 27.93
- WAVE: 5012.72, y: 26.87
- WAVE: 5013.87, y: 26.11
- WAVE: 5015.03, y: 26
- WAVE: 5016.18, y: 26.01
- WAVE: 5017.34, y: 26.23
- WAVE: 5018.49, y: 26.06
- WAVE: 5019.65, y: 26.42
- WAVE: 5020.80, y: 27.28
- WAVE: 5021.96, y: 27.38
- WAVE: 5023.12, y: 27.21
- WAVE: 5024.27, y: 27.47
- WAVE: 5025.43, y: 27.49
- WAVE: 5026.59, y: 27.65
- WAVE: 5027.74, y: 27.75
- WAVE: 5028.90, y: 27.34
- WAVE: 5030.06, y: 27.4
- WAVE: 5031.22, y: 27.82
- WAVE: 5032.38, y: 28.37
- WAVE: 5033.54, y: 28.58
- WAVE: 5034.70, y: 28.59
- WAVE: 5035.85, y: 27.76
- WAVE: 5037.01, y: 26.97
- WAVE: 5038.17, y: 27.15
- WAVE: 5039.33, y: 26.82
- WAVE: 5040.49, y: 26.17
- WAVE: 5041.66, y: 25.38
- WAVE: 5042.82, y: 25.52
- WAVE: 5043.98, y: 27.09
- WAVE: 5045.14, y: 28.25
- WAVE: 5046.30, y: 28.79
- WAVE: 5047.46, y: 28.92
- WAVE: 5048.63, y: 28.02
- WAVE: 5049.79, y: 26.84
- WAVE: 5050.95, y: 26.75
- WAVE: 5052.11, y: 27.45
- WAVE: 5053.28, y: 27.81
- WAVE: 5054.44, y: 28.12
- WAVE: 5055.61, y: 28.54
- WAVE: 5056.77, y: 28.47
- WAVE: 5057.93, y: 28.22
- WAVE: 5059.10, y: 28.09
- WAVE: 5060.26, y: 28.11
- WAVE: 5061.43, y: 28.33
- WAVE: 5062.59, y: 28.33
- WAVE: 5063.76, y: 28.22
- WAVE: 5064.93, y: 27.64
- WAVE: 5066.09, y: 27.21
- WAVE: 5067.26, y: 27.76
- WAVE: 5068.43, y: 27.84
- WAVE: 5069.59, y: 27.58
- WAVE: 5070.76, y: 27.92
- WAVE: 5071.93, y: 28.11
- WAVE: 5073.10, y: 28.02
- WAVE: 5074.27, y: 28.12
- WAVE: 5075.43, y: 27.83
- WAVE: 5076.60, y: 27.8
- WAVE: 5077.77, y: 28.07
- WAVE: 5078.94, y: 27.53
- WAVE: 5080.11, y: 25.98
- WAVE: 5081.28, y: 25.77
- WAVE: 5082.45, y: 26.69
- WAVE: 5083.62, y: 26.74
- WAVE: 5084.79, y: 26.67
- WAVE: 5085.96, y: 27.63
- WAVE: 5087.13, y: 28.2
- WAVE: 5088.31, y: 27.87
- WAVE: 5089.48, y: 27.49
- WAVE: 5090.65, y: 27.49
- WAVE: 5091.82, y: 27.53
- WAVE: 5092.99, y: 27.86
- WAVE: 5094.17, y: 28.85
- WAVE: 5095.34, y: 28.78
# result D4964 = -0.009 mag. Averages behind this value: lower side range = 28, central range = 28.1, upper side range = 27.6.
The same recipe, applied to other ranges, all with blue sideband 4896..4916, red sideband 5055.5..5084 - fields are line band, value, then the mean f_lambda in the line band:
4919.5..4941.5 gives 0.03 mag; 27.4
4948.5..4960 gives 0.01 mag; 27.9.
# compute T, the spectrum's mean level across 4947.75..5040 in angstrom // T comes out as 27.6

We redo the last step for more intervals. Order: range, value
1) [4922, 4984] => 28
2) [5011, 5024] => 26.7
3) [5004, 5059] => 27.3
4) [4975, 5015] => 27.4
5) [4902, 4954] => 27.9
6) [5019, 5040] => 27.5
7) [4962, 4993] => 27.9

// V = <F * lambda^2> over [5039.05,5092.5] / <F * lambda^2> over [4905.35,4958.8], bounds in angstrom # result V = 1.0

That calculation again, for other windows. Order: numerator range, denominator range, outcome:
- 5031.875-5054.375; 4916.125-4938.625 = 1.04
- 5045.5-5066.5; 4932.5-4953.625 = 1.04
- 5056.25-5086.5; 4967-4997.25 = 1.03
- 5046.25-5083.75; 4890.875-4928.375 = 1.06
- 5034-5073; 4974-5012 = 1.03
